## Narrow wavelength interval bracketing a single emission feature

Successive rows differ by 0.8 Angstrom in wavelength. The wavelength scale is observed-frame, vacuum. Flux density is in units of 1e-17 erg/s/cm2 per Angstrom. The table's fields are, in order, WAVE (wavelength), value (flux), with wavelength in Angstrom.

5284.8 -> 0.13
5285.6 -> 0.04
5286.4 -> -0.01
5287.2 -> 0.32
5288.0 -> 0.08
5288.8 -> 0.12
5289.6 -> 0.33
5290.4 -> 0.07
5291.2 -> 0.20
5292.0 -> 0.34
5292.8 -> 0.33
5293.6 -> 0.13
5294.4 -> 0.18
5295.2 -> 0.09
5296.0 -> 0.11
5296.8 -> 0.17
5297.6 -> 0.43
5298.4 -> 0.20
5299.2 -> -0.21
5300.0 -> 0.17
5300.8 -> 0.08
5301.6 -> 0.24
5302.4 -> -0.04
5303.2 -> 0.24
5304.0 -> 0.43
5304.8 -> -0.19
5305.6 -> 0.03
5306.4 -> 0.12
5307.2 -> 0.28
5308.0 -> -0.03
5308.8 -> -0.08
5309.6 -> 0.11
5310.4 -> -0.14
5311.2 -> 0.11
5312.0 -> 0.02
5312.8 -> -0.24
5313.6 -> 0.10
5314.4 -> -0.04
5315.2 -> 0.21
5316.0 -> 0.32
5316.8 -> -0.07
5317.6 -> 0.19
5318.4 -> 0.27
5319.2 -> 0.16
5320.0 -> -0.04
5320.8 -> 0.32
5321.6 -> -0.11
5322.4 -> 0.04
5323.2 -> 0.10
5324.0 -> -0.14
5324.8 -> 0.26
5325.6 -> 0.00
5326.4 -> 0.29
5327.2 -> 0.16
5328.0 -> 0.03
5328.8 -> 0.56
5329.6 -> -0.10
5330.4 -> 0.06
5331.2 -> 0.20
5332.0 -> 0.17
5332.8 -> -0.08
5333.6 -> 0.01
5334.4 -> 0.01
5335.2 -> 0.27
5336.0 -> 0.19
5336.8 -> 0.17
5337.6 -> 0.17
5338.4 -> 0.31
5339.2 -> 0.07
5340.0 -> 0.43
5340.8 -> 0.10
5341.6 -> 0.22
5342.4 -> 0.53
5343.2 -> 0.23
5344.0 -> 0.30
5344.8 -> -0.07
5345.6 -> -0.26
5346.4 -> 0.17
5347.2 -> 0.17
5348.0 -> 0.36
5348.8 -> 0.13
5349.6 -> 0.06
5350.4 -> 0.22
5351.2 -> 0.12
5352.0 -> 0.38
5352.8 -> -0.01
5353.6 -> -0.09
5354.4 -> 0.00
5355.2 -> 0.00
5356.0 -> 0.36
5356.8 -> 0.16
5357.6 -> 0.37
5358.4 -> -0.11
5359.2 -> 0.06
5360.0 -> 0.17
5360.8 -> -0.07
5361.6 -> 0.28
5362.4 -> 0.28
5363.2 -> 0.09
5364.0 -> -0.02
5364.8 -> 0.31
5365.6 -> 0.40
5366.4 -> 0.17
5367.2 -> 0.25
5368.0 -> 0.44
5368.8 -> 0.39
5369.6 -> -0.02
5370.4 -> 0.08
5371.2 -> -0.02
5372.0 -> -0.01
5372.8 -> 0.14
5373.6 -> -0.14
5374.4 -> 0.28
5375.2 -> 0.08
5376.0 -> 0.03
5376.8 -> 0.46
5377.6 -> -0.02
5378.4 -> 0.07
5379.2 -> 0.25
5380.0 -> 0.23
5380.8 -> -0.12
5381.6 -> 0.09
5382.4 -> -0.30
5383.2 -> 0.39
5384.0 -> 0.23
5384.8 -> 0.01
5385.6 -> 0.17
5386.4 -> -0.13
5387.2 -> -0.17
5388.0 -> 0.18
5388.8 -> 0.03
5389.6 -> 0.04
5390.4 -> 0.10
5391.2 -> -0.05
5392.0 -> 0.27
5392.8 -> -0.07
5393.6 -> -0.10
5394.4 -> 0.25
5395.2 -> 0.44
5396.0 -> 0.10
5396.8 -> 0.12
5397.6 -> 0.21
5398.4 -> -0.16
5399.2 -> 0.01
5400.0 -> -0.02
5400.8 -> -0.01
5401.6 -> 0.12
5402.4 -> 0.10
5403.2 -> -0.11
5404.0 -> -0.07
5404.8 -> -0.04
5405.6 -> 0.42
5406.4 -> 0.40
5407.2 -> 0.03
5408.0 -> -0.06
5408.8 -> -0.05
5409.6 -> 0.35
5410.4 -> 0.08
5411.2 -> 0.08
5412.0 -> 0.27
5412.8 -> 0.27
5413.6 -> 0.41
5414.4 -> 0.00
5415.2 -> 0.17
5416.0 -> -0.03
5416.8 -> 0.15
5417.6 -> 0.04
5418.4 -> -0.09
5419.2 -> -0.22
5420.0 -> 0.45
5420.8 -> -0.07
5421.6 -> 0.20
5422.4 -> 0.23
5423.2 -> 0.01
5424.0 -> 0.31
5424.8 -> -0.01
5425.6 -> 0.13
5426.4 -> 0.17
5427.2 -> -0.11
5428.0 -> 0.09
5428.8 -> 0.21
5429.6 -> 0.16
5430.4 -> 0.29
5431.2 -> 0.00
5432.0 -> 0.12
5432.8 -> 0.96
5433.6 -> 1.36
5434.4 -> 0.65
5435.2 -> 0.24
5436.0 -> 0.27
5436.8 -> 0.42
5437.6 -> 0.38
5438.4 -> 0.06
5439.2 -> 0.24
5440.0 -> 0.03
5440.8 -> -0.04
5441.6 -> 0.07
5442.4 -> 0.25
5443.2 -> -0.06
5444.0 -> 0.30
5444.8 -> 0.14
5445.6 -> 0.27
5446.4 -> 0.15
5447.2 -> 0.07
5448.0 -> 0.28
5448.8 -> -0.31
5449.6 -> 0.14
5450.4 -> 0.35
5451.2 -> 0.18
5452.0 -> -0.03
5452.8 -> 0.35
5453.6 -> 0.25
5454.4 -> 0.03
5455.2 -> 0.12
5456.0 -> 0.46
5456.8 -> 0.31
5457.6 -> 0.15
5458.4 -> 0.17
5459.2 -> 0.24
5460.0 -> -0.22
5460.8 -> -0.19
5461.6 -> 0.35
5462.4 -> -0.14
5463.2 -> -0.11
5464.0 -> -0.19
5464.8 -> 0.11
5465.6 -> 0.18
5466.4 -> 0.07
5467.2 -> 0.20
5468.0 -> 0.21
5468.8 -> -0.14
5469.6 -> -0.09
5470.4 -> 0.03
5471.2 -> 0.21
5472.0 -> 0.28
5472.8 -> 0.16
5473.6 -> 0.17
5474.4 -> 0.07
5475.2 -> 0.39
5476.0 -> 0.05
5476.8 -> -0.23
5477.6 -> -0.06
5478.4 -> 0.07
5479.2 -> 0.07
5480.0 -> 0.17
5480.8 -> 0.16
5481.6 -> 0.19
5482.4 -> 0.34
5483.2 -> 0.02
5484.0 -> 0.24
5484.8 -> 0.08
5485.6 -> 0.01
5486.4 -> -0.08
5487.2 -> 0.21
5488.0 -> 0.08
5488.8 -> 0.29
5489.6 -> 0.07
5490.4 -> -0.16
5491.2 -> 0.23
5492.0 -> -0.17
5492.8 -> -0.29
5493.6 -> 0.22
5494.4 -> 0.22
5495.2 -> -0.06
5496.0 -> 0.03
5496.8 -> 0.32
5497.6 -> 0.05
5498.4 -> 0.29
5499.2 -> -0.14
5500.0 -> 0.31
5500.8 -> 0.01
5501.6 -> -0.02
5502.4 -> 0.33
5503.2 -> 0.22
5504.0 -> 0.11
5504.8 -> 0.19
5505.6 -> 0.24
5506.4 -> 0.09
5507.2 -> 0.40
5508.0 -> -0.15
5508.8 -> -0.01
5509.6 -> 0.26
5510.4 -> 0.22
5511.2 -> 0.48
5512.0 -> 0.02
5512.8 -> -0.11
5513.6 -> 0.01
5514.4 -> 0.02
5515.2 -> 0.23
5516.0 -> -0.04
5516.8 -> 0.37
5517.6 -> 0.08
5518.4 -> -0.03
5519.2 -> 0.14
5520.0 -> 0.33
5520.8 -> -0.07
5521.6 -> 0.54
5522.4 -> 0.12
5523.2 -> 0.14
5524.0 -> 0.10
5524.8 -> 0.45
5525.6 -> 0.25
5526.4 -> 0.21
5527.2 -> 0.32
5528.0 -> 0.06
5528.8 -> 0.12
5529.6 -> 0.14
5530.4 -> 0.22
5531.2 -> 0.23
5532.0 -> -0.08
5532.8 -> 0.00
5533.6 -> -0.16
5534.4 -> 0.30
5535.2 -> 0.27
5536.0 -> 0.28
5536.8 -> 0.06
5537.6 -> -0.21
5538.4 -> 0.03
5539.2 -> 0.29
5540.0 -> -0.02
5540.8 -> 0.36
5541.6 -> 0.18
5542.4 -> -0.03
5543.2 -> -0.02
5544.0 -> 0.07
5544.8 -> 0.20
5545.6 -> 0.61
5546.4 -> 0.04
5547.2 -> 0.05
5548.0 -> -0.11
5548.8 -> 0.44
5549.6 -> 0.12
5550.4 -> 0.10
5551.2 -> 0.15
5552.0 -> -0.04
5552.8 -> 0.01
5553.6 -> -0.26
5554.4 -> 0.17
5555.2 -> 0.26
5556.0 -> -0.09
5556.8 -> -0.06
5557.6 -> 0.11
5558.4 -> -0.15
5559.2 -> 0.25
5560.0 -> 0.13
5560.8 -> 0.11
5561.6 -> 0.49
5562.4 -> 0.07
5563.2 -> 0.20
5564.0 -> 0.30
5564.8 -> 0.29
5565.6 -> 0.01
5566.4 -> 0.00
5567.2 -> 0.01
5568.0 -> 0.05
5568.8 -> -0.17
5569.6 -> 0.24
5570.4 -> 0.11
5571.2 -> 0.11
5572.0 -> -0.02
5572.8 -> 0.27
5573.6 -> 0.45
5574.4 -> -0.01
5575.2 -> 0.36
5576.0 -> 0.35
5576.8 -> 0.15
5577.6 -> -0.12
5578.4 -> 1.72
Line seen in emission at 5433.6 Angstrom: H-gamma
